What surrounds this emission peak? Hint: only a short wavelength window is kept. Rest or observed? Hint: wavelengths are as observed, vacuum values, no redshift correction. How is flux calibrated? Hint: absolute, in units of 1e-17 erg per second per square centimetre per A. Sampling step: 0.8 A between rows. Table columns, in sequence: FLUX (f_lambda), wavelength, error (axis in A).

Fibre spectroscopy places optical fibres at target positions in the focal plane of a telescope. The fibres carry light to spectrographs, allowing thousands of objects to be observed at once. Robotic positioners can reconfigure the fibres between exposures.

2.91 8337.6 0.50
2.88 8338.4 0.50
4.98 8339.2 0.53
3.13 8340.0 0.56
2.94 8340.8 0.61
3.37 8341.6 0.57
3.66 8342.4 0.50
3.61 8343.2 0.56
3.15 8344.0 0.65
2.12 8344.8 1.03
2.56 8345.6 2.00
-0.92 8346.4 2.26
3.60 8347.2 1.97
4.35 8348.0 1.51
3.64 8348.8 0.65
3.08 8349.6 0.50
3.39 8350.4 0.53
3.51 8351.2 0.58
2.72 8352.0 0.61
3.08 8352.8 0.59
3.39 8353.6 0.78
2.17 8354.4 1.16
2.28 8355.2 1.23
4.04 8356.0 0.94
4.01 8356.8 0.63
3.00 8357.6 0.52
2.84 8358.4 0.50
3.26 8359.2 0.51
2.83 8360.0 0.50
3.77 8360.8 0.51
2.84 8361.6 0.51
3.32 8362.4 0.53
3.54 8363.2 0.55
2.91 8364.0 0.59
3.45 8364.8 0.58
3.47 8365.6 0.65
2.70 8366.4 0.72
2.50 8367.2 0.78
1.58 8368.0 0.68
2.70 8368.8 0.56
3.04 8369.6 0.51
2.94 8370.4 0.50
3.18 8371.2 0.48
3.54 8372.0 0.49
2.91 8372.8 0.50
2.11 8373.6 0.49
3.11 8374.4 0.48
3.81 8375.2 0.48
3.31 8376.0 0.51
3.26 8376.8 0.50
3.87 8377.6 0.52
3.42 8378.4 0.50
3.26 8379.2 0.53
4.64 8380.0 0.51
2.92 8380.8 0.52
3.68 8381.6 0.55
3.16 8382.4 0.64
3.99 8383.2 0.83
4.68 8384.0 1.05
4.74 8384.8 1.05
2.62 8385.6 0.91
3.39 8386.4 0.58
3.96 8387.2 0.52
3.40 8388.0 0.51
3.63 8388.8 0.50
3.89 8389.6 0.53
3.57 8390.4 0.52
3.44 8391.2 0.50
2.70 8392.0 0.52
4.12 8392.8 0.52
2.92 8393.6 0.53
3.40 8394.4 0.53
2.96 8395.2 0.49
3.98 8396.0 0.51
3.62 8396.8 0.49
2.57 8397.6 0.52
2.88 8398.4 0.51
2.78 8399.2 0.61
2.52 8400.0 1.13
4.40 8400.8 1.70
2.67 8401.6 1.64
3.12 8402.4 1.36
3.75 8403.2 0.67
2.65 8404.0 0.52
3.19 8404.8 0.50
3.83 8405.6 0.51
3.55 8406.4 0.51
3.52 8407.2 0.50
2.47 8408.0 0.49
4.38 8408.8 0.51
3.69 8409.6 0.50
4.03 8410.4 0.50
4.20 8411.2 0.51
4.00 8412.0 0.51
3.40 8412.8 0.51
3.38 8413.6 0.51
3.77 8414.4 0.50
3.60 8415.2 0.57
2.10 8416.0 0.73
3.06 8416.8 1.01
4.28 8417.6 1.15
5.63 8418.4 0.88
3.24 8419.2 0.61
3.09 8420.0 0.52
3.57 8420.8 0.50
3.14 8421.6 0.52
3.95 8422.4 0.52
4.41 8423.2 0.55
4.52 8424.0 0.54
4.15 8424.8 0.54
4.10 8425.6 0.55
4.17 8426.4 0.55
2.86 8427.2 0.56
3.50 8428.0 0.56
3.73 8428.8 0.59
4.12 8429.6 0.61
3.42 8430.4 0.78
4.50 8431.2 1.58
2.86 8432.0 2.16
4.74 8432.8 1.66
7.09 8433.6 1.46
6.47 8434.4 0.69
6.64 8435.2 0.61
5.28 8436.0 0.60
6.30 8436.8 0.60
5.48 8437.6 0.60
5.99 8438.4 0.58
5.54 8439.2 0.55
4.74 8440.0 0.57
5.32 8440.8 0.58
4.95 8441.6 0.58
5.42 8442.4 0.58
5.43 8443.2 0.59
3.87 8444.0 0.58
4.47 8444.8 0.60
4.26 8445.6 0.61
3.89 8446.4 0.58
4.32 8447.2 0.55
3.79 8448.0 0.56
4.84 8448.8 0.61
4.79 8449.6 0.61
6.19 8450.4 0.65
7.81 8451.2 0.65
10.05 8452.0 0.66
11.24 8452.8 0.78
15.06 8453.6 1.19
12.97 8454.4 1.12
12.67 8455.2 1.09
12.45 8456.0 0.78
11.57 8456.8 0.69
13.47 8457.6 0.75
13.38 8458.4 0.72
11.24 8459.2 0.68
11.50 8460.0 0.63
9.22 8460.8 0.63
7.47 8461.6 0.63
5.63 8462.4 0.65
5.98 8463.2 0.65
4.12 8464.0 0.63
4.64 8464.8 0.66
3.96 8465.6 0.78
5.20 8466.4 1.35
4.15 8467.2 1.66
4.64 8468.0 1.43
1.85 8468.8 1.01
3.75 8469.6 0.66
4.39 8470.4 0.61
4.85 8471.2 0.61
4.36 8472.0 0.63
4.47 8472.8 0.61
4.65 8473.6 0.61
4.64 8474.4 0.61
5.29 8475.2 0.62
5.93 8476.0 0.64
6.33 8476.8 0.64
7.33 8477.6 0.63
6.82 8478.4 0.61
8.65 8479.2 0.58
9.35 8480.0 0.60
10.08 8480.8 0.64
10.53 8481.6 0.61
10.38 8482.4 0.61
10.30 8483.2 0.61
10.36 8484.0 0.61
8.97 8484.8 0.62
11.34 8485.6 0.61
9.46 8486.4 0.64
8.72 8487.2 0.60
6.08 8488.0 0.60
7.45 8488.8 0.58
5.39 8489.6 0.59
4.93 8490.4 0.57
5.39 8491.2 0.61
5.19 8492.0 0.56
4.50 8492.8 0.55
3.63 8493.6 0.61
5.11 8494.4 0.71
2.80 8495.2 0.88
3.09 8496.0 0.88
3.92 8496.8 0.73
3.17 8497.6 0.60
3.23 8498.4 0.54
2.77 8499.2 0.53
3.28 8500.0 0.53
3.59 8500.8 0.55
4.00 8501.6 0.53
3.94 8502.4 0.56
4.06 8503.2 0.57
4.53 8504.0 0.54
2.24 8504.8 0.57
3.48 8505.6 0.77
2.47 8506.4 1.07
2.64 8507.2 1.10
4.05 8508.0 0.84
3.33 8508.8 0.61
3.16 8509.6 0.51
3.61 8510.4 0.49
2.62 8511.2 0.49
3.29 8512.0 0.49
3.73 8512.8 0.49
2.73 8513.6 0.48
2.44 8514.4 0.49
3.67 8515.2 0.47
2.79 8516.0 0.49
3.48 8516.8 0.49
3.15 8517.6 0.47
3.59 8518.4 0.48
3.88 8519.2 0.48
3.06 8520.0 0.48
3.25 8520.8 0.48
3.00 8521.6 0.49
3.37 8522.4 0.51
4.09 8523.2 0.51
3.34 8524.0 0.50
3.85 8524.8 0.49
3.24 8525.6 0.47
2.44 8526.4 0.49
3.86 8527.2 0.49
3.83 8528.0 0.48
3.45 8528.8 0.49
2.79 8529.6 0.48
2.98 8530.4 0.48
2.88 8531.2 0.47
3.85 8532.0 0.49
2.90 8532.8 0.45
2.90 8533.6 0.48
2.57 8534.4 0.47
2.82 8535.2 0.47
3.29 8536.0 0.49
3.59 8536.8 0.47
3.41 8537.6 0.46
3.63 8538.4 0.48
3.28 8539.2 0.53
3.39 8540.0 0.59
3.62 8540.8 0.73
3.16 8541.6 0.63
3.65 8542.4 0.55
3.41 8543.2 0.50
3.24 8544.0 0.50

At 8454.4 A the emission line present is H-alpha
